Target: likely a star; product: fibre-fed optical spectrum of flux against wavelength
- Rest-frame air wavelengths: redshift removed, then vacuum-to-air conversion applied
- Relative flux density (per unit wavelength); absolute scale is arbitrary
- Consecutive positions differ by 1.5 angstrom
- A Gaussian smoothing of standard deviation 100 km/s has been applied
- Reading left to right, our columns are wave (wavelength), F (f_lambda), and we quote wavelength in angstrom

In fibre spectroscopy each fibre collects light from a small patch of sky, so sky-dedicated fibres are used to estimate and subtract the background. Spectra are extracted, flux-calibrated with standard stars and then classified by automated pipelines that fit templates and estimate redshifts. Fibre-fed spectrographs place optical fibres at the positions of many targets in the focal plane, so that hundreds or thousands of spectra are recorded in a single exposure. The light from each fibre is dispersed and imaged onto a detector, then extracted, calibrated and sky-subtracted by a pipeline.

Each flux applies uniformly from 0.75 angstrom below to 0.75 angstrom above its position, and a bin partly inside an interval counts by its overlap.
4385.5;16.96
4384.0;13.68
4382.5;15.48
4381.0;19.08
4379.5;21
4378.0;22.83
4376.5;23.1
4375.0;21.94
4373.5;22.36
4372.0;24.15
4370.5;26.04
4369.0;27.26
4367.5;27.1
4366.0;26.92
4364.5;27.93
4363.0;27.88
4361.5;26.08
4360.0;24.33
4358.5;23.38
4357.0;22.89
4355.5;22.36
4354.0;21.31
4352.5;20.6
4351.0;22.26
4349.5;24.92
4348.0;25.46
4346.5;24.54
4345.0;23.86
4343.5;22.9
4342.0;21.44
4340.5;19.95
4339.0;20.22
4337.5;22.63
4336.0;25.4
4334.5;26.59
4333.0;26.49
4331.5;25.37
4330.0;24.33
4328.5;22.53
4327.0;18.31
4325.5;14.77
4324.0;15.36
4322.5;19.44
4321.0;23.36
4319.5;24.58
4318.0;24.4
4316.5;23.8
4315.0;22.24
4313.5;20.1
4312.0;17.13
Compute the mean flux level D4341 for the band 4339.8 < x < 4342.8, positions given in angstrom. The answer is 20.7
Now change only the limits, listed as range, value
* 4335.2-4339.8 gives 22.8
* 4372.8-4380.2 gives 22.3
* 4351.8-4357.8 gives 21.8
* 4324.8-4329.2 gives 18.5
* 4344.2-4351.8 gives 24.2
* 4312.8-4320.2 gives 23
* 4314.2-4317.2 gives 23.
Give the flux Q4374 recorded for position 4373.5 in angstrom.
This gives 22.36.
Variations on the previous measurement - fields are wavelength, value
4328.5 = 22.53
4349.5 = 24.92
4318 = 24.4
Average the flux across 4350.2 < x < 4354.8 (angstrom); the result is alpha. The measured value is 21.4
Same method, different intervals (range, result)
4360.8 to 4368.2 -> 27.2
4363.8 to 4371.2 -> 27.1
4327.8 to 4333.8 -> 24.7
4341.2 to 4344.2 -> 22.1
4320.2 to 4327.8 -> 18.3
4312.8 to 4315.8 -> 21.2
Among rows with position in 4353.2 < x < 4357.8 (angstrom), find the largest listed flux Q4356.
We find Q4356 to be 22.89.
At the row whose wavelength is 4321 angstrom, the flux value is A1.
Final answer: 23.36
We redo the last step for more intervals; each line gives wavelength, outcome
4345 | 23.86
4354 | 21.31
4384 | 13.68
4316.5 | 23.8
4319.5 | 24.58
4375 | 21.94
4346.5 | 24.54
